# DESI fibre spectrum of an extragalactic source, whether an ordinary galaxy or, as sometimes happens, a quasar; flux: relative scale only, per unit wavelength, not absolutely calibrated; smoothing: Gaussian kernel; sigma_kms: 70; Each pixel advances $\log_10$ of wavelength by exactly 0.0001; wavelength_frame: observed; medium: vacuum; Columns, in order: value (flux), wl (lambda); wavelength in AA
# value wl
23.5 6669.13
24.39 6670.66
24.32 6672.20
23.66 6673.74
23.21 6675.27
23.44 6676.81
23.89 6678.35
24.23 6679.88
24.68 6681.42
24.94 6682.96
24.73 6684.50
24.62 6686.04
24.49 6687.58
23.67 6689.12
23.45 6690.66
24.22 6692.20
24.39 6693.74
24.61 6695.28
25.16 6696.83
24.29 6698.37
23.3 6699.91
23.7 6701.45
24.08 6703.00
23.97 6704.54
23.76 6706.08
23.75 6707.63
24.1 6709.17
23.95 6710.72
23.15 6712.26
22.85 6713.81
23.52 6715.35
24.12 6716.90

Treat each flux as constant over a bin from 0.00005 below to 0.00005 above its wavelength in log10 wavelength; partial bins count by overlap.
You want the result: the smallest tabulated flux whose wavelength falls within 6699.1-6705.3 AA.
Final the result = 23.3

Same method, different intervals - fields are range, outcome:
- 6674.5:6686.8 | 23.21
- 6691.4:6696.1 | 24.22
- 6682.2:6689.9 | 23.67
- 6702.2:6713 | 23.15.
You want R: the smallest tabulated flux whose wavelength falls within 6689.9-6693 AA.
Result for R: 23.45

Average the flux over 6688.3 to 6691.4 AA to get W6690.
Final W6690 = 23.6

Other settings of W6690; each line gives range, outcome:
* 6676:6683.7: 24.2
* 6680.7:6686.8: 24.7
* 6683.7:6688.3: 24.6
